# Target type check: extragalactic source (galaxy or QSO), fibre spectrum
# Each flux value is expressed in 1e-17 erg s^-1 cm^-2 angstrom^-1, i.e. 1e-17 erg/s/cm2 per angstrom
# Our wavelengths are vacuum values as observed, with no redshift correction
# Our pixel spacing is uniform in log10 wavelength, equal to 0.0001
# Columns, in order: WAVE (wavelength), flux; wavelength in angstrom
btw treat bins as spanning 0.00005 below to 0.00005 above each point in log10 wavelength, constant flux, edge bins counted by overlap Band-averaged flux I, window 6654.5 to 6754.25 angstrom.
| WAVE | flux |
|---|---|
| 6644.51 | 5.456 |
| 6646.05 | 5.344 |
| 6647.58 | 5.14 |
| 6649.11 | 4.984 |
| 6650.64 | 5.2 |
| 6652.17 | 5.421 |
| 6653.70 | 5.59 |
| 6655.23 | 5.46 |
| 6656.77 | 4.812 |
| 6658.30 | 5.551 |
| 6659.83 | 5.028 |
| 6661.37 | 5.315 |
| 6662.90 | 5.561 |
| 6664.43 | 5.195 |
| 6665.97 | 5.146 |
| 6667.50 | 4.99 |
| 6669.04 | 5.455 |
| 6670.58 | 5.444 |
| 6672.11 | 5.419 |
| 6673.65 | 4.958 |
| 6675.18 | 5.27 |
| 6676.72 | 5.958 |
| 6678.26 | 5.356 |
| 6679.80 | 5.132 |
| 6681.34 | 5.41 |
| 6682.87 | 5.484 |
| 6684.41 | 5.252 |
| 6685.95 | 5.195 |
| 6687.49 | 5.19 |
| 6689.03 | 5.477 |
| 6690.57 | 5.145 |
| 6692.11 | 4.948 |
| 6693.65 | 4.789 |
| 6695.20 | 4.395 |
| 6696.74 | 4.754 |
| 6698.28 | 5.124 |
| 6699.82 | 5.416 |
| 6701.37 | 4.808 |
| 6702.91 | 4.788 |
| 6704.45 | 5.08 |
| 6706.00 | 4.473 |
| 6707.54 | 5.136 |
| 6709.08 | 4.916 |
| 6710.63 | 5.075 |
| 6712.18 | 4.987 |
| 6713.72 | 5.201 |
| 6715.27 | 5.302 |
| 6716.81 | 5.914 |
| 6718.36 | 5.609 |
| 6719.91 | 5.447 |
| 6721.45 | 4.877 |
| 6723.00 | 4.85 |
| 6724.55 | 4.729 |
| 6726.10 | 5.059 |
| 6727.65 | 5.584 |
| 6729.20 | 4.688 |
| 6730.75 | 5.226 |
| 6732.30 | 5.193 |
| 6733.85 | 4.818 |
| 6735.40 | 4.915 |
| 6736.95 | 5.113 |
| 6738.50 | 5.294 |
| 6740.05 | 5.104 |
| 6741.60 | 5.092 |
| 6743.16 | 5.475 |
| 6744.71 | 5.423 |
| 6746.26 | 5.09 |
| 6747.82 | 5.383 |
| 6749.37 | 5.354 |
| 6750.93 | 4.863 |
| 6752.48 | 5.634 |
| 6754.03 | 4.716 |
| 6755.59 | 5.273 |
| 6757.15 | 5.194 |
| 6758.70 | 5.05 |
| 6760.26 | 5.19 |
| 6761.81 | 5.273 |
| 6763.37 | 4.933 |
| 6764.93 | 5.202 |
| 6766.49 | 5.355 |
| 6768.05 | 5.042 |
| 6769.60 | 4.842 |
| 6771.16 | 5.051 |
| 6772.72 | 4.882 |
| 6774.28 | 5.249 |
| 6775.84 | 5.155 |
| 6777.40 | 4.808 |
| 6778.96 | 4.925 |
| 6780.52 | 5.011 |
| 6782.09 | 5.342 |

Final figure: 5.17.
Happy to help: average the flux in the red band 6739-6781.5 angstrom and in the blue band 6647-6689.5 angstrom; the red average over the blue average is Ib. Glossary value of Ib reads 1.0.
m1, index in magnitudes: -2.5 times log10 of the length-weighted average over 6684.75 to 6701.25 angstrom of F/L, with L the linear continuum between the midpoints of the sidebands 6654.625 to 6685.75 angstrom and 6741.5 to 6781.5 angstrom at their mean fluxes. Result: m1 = 0.05 mag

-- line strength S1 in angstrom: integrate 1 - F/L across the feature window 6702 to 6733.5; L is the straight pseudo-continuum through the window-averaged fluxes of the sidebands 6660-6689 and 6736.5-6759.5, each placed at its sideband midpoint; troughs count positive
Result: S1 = 0.89 angstrom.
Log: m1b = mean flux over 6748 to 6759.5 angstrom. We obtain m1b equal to 5.17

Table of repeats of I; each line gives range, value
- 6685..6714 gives 4.99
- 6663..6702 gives 5.2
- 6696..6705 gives 5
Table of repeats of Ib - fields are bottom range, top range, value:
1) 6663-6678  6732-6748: 0.97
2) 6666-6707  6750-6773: 0.99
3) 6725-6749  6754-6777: 0.99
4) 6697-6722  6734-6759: 1.01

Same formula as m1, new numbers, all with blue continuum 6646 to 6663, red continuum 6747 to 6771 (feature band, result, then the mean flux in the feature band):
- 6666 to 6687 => -0.02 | 5.32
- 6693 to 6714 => 0.06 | 4.92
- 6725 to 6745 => 0.01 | 5.14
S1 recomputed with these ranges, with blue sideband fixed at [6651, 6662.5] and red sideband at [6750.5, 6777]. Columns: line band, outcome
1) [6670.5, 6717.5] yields 0.86 angstrom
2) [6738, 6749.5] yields -0.27 angstrom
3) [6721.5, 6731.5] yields 0.33 angstrom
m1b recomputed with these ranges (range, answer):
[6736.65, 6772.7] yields 5.17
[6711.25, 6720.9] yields 5.4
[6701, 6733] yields 5.1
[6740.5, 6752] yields 5.24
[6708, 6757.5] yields 5.17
